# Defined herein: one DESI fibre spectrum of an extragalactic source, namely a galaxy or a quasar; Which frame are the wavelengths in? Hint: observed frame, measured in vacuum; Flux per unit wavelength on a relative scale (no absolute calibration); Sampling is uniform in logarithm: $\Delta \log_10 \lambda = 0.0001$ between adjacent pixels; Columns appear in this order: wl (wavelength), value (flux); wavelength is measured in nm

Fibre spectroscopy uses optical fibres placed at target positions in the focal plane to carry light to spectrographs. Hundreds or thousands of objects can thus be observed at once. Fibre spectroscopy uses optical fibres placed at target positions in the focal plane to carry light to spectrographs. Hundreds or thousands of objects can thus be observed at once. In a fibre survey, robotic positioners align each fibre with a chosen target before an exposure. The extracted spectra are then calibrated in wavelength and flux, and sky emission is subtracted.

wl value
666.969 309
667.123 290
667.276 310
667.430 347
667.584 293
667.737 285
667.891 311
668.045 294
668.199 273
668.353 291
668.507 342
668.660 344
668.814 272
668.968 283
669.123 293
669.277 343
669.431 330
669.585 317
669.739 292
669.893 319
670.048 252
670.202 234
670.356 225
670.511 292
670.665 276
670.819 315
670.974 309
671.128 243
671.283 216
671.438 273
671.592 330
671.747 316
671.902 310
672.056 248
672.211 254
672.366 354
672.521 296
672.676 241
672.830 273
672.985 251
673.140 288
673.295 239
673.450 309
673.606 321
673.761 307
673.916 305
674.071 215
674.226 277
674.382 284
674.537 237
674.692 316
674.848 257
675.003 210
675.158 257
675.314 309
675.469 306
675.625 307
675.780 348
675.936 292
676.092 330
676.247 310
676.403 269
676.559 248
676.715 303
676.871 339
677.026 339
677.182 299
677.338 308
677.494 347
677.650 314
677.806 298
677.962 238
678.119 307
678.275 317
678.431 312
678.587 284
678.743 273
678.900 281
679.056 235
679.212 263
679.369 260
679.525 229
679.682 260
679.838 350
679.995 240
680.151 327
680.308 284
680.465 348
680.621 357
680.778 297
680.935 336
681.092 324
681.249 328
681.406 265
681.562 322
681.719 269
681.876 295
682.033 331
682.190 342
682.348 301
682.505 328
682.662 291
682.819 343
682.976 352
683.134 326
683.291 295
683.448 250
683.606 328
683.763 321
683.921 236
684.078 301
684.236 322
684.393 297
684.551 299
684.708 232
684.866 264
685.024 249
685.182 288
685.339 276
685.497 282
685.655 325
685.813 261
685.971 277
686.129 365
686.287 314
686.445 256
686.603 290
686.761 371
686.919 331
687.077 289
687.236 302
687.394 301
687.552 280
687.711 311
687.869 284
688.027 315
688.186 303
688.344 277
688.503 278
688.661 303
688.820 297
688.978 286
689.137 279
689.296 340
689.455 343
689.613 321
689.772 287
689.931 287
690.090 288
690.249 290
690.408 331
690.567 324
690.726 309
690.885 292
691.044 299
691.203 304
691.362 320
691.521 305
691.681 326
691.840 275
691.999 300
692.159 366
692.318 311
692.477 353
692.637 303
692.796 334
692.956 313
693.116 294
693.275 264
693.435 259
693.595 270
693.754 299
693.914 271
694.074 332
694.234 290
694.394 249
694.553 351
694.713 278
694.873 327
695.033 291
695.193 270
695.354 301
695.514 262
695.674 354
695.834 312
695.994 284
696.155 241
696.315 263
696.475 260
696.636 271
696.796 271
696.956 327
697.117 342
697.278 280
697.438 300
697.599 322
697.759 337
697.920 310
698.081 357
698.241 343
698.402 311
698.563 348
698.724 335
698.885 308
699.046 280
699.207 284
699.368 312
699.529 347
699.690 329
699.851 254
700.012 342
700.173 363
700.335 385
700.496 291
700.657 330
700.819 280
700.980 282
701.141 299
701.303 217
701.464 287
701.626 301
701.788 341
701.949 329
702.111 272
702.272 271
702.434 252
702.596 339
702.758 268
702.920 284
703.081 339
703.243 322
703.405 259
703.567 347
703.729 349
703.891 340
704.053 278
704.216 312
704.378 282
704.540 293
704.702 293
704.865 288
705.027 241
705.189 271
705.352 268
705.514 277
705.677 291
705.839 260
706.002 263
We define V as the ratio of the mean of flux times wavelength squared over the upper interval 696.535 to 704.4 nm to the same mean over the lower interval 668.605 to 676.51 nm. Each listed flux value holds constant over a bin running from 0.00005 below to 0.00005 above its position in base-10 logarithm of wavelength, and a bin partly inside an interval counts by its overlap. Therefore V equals 1.2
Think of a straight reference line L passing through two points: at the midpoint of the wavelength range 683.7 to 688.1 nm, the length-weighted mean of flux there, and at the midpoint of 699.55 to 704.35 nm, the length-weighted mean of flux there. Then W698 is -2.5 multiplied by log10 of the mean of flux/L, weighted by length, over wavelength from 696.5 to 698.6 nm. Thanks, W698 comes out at -0.04 mag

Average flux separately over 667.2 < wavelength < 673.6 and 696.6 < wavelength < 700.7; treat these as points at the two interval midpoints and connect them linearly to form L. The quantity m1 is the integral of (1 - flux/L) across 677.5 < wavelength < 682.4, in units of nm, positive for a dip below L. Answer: 0.05 nm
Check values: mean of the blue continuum 290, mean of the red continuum 319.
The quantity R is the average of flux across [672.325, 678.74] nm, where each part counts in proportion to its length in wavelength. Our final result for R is 291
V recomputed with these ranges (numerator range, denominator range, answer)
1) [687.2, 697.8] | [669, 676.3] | 1.11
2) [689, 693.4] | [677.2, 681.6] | 1.08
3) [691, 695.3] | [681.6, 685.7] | 1.04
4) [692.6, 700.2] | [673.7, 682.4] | 1.08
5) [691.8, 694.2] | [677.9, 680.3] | 1.13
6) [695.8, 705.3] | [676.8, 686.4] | 1.07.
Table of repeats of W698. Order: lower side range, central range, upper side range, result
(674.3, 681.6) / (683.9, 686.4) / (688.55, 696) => 0.04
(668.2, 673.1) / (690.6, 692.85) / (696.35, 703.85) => -0.04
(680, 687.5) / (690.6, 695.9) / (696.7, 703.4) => 0.01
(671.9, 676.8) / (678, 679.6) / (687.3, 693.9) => 0.05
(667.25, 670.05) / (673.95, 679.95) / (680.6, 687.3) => 0.06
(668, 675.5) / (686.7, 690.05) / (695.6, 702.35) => -0.02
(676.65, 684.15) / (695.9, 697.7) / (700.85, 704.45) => 0.04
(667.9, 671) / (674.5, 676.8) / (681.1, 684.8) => 0.04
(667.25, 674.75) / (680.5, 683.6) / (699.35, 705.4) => -0.08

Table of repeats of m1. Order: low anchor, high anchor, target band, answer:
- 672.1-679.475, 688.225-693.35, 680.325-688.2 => -0.14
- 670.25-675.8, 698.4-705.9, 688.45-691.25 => -0.11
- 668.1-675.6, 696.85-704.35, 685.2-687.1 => -0.04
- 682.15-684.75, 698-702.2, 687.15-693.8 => 0.10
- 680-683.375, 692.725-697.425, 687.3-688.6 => 0.04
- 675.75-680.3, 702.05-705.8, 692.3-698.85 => -0.21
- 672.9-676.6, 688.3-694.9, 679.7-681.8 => -0.14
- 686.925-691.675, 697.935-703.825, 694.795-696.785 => 0.14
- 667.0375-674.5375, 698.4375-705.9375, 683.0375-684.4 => -0.02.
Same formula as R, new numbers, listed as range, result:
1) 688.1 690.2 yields 299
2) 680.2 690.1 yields 302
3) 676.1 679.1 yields 297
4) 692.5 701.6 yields 302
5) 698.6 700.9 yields 318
